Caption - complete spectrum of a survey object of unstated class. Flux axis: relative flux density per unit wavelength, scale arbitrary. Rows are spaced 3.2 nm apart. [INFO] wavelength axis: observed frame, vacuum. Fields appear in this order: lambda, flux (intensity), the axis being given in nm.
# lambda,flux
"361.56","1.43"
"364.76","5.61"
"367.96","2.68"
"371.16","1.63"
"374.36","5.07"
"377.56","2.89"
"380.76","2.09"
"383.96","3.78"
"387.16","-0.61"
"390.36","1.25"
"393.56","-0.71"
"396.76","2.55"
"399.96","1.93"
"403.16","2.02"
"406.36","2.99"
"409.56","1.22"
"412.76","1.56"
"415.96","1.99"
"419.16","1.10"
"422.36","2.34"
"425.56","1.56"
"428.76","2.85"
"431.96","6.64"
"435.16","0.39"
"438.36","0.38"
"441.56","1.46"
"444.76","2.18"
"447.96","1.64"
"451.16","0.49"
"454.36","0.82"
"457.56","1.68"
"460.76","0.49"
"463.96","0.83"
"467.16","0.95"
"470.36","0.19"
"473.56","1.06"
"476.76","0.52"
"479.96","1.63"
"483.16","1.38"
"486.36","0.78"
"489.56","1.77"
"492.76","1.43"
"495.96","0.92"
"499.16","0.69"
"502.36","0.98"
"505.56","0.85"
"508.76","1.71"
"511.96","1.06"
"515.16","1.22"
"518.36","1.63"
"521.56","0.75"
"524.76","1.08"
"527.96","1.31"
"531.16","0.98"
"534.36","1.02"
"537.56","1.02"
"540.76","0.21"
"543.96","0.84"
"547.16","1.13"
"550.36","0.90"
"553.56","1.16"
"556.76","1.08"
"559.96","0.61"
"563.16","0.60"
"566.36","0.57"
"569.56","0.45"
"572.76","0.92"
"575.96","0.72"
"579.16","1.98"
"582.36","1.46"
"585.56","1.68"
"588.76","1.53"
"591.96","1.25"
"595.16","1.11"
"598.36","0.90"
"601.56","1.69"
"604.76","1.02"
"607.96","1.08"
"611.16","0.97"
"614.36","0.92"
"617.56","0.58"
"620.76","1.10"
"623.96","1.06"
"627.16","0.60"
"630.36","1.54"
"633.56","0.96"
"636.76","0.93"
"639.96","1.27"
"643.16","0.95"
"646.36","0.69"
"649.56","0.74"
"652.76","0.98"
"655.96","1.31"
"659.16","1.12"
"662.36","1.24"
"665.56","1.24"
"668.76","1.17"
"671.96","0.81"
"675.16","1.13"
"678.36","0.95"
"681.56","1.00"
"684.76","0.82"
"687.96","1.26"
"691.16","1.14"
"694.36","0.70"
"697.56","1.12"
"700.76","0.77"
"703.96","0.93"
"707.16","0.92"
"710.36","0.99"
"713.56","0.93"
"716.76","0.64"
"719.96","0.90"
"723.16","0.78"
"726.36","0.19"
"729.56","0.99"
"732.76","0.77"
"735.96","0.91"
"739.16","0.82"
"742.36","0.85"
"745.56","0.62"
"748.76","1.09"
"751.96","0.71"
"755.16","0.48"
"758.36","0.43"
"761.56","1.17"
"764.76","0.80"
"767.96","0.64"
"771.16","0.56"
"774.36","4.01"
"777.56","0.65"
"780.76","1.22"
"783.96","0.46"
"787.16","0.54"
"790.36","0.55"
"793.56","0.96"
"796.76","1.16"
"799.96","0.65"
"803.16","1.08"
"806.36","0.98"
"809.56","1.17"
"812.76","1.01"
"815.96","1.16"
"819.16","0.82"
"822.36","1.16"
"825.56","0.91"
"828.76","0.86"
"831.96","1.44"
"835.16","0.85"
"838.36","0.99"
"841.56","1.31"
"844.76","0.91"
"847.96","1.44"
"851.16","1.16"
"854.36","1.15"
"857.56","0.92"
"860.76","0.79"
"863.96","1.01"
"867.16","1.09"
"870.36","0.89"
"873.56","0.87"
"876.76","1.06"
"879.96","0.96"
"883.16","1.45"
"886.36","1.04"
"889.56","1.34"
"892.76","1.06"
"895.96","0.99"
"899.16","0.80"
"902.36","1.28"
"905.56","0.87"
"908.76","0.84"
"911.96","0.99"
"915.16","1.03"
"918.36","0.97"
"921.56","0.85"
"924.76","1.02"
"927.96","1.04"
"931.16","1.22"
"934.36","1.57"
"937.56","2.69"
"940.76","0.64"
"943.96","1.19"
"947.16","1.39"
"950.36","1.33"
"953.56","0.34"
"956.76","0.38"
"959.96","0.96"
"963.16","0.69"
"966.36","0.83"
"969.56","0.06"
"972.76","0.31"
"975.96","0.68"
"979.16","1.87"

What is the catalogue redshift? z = 1.079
